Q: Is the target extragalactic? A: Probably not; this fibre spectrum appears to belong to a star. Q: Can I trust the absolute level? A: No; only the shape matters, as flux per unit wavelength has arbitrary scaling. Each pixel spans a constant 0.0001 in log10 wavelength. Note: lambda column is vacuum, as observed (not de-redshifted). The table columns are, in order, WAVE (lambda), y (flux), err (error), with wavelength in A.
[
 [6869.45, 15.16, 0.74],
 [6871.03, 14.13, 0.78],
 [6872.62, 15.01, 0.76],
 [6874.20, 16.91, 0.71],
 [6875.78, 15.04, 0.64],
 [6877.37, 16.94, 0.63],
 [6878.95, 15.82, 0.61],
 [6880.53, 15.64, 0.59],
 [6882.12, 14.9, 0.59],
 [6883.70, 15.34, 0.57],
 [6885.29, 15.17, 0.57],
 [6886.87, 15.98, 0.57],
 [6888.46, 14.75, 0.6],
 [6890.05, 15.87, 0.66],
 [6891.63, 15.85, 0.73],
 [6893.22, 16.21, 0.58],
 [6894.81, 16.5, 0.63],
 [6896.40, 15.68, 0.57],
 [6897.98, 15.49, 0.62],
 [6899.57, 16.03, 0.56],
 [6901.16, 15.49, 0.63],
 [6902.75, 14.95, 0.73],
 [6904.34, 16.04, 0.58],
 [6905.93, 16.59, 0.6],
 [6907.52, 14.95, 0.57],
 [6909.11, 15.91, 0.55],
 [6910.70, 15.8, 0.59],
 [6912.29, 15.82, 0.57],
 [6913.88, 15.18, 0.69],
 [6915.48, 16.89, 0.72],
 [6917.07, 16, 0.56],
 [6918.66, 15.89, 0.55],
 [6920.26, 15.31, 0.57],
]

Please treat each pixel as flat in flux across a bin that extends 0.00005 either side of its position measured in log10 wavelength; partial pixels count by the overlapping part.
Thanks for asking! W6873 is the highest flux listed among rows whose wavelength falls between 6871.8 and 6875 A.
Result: 16.91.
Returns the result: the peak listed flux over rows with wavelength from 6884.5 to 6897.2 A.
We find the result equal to 16.5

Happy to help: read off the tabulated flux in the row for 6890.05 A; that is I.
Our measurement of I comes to 15.87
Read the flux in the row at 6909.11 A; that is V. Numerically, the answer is 15.91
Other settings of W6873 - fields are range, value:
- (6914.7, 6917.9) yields 16.89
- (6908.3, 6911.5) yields 15.91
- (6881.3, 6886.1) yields 15.34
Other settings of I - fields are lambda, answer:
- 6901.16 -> 15.49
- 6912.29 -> 15.82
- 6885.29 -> 15.17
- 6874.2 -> 16.91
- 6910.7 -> 15.8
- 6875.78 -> 15.04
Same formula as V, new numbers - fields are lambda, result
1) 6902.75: 14.95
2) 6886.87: 15.98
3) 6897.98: 15.49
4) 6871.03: 14.13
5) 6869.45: 15.16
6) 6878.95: 15.82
